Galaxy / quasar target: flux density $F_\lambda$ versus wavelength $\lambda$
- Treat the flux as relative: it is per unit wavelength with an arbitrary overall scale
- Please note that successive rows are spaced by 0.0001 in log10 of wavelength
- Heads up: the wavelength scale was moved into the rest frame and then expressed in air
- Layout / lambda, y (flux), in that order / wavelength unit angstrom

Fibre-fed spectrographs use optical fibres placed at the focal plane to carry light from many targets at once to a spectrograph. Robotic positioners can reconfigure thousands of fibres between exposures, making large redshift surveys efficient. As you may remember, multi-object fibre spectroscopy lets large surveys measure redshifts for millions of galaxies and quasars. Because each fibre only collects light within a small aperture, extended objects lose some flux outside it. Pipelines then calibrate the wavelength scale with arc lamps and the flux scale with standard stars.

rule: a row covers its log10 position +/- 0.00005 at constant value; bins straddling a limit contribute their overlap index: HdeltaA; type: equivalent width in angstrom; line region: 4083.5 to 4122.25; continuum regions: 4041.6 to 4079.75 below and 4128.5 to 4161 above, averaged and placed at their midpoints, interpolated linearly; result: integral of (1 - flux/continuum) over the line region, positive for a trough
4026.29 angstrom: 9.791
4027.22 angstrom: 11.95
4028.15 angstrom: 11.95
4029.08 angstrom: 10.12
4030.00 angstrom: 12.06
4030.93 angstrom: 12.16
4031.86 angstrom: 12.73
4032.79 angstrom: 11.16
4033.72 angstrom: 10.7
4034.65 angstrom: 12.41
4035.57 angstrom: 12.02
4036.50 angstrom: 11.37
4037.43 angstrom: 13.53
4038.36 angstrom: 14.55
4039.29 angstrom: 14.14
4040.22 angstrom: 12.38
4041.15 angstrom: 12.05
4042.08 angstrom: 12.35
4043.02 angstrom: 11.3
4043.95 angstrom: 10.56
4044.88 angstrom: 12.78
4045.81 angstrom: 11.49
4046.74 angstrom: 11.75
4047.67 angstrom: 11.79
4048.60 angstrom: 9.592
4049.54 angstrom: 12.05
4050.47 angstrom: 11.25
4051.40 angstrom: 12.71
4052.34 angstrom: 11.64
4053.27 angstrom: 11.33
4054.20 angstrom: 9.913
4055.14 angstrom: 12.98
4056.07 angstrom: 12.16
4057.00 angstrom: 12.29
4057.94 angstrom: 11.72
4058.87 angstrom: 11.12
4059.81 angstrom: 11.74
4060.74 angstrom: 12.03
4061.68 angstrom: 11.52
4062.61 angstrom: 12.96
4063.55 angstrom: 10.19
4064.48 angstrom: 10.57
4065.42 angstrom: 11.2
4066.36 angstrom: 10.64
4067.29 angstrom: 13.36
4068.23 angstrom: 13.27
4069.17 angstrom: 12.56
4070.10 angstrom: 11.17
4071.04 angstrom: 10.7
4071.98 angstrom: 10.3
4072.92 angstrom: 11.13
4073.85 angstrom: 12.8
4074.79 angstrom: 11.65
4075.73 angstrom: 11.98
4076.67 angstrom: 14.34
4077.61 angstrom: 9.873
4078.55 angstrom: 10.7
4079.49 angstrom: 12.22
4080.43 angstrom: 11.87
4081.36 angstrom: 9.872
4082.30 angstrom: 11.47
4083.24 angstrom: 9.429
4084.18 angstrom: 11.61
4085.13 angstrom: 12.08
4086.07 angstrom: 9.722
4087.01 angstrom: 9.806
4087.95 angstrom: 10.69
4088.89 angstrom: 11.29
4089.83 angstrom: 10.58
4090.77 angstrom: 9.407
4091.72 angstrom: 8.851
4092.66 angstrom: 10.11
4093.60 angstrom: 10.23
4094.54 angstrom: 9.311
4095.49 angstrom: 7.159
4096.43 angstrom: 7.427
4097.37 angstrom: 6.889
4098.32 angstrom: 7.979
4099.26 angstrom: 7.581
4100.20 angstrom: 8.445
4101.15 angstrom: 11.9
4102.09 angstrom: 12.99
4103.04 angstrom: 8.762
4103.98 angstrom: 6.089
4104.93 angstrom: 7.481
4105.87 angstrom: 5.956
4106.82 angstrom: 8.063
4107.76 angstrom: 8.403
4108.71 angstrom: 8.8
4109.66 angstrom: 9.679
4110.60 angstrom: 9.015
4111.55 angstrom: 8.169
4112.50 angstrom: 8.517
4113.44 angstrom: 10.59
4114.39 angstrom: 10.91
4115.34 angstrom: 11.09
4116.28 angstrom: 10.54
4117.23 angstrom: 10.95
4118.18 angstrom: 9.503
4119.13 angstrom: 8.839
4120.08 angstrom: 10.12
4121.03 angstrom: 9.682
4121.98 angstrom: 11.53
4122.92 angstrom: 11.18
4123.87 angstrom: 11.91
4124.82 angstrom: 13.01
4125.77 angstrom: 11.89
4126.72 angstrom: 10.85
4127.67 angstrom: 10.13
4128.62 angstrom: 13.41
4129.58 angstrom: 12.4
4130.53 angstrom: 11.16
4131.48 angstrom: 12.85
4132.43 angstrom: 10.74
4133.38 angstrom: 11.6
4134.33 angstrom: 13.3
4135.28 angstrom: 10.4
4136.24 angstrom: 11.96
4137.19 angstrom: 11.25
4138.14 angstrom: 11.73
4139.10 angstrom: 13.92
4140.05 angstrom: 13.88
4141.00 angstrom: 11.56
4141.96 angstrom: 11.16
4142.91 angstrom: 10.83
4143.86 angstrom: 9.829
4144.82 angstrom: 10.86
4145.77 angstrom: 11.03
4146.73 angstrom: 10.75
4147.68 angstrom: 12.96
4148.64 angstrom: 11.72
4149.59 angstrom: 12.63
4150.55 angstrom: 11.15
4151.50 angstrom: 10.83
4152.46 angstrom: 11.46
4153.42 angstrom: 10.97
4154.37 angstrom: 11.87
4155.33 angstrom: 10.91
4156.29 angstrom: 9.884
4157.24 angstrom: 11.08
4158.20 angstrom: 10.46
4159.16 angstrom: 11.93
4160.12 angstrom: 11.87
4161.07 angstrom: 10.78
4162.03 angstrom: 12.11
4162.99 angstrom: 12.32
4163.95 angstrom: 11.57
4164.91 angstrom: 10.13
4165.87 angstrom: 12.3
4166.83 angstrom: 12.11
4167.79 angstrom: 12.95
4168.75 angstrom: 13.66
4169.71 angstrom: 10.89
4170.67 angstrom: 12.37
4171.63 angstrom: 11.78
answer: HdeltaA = 7.3 angstrom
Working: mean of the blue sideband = 11.6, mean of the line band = 9.42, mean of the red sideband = 11.6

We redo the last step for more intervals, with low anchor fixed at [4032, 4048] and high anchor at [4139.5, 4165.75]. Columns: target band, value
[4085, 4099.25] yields 3.0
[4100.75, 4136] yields 3.8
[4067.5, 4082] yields 0.3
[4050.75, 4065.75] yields 0.5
